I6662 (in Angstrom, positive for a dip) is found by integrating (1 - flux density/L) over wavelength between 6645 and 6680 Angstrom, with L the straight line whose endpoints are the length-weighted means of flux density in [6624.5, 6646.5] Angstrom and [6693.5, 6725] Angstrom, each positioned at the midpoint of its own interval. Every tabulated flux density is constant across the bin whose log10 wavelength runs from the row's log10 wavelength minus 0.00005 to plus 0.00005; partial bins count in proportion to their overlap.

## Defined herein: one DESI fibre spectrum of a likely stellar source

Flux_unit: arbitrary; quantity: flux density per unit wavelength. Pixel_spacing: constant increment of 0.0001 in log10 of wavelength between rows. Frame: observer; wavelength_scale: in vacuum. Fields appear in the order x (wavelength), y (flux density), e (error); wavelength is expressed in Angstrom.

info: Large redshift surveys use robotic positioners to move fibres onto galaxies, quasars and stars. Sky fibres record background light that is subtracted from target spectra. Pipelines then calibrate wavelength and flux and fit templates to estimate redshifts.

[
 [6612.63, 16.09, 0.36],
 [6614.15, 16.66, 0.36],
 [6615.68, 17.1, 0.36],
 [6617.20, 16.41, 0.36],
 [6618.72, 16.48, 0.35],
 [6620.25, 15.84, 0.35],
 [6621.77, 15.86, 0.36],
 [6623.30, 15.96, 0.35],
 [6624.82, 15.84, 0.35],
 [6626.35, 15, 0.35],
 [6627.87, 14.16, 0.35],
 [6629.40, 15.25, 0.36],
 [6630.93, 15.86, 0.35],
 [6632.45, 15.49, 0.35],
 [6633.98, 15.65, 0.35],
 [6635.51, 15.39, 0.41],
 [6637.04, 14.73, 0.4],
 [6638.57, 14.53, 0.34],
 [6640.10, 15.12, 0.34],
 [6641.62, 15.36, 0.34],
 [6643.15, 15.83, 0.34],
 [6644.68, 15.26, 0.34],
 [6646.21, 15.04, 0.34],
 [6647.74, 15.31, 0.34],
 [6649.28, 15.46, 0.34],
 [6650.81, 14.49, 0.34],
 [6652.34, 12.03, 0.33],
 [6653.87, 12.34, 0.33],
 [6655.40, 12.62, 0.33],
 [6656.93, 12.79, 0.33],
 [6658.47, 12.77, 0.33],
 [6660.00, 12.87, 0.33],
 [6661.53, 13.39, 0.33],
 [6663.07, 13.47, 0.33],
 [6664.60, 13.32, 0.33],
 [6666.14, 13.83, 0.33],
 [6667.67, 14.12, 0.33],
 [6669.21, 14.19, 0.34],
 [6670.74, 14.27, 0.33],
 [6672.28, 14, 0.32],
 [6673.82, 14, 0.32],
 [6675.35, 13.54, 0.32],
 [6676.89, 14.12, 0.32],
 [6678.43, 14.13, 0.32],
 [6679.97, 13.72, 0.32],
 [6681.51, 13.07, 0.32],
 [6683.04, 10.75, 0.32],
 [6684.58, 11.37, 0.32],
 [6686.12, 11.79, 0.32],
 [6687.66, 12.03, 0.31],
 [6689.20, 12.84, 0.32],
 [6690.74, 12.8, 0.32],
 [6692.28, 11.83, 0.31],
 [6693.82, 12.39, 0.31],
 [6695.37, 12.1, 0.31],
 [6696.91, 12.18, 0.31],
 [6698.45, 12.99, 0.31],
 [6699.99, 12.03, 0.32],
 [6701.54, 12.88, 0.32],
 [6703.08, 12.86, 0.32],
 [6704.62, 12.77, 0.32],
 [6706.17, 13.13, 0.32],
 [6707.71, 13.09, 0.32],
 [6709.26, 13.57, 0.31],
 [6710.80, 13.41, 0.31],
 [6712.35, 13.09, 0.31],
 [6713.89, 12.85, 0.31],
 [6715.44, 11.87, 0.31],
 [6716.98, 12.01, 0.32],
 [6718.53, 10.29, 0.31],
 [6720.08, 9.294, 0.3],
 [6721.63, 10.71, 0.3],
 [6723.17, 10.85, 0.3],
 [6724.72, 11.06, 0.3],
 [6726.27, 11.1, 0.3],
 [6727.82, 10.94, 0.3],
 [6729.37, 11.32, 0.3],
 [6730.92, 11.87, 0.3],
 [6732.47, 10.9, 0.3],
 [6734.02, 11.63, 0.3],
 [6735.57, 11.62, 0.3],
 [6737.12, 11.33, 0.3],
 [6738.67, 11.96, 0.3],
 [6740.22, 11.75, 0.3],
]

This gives 0.9 Angstrom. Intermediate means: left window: 15.2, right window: 12.2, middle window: 13.7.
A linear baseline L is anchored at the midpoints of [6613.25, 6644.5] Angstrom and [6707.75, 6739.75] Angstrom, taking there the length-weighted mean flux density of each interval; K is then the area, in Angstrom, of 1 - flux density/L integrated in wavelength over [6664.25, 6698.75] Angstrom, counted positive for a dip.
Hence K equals 1.03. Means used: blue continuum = 15.6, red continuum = 11.6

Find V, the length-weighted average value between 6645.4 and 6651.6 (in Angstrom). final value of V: 15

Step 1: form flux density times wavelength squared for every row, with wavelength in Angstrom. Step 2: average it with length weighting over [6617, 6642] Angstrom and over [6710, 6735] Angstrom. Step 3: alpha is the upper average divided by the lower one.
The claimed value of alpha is 0.8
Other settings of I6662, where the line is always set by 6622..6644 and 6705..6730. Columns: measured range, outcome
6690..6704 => 0.22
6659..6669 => 0.35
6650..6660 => 1.07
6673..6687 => 0.45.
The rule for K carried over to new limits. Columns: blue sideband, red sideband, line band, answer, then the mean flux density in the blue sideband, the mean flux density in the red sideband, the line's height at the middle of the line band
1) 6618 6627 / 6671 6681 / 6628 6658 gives 0.9 Angstrom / 15.8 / 13.9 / 15.1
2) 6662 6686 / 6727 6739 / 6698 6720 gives -0.5 Angstrom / 13.4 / 11.4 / 12.2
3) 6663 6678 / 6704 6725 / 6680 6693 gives 1.0 Angstrom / 13.9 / 12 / 13.2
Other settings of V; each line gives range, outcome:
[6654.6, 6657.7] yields 12.7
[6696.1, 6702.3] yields 12.5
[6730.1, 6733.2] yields 11.4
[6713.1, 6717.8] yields 12.2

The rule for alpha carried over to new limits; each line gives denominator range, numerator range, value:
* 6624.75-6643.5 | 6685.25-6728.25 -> 0.81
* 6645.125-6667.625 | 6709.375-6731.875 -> 0.86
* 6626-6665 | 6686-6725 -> 0.86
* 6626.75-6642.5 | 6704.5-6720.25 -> 0.84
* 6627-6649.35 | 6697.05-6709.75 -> 0.86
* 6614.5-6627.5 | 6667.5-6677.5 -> 0.89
